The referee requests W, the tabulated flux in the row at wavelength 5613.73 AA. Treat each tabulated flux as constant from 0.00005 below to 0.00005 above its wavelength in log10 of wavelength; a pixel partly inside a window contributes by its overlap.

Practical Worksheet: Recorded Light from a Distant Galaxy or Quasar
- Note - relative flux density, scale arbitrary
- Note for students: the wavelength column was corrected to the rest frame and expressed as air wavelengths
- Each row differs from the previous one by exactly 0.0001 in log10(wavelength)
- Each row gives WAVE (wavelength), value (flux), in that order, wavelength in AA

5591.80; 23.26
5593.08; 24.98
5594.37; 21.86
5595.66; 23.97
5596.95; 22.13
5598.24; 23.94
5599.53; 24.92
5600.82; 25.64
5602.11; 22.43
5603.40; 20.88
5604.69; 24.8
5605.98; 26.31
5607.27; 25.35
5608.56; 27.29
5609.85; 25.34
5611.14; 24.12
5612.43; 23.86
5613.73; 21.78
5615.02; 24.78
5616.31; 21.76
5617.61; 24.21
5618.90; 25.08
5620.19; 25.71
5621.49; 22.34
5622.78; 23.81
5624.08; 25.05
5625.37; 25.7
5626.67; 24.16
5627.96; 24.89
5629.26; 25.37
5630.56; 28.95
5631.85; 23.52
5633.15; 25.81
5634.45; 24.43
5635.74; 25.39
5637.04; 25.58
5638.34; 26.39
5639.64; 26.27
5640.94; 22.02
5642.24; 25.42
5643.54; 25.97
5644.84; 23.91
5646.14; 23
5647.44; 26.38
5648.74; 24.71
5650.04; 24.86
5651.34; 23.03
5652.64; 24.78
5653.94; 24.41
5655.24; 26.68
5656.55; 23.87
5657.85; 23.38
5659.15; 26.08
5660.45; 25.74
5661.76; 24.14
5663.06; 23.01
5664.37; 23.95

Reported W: 21.78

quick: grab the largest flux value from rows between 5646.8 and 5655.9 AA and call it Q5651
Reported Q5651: 26.68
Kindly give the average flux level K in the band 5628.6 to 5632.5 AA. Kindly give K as 25.9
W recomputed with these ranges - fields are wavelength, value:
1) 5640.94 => 22.02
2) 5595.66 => 23.97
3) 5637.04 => 25.58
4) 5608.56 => 27.29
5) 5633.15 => 25.81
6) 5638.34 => 26.39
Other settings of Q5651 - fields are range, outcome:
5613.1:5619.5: 25.08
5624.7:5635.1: 28.95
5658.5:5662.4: 26.08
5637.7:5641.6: 26.39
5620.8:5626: 25.7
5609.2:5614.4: 25.34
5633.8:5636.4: 25.39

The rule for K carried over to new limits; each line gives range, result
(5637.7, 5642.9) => 25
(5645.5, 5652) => 24.4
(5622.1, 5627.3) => 24.7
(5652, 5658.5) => 24.6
